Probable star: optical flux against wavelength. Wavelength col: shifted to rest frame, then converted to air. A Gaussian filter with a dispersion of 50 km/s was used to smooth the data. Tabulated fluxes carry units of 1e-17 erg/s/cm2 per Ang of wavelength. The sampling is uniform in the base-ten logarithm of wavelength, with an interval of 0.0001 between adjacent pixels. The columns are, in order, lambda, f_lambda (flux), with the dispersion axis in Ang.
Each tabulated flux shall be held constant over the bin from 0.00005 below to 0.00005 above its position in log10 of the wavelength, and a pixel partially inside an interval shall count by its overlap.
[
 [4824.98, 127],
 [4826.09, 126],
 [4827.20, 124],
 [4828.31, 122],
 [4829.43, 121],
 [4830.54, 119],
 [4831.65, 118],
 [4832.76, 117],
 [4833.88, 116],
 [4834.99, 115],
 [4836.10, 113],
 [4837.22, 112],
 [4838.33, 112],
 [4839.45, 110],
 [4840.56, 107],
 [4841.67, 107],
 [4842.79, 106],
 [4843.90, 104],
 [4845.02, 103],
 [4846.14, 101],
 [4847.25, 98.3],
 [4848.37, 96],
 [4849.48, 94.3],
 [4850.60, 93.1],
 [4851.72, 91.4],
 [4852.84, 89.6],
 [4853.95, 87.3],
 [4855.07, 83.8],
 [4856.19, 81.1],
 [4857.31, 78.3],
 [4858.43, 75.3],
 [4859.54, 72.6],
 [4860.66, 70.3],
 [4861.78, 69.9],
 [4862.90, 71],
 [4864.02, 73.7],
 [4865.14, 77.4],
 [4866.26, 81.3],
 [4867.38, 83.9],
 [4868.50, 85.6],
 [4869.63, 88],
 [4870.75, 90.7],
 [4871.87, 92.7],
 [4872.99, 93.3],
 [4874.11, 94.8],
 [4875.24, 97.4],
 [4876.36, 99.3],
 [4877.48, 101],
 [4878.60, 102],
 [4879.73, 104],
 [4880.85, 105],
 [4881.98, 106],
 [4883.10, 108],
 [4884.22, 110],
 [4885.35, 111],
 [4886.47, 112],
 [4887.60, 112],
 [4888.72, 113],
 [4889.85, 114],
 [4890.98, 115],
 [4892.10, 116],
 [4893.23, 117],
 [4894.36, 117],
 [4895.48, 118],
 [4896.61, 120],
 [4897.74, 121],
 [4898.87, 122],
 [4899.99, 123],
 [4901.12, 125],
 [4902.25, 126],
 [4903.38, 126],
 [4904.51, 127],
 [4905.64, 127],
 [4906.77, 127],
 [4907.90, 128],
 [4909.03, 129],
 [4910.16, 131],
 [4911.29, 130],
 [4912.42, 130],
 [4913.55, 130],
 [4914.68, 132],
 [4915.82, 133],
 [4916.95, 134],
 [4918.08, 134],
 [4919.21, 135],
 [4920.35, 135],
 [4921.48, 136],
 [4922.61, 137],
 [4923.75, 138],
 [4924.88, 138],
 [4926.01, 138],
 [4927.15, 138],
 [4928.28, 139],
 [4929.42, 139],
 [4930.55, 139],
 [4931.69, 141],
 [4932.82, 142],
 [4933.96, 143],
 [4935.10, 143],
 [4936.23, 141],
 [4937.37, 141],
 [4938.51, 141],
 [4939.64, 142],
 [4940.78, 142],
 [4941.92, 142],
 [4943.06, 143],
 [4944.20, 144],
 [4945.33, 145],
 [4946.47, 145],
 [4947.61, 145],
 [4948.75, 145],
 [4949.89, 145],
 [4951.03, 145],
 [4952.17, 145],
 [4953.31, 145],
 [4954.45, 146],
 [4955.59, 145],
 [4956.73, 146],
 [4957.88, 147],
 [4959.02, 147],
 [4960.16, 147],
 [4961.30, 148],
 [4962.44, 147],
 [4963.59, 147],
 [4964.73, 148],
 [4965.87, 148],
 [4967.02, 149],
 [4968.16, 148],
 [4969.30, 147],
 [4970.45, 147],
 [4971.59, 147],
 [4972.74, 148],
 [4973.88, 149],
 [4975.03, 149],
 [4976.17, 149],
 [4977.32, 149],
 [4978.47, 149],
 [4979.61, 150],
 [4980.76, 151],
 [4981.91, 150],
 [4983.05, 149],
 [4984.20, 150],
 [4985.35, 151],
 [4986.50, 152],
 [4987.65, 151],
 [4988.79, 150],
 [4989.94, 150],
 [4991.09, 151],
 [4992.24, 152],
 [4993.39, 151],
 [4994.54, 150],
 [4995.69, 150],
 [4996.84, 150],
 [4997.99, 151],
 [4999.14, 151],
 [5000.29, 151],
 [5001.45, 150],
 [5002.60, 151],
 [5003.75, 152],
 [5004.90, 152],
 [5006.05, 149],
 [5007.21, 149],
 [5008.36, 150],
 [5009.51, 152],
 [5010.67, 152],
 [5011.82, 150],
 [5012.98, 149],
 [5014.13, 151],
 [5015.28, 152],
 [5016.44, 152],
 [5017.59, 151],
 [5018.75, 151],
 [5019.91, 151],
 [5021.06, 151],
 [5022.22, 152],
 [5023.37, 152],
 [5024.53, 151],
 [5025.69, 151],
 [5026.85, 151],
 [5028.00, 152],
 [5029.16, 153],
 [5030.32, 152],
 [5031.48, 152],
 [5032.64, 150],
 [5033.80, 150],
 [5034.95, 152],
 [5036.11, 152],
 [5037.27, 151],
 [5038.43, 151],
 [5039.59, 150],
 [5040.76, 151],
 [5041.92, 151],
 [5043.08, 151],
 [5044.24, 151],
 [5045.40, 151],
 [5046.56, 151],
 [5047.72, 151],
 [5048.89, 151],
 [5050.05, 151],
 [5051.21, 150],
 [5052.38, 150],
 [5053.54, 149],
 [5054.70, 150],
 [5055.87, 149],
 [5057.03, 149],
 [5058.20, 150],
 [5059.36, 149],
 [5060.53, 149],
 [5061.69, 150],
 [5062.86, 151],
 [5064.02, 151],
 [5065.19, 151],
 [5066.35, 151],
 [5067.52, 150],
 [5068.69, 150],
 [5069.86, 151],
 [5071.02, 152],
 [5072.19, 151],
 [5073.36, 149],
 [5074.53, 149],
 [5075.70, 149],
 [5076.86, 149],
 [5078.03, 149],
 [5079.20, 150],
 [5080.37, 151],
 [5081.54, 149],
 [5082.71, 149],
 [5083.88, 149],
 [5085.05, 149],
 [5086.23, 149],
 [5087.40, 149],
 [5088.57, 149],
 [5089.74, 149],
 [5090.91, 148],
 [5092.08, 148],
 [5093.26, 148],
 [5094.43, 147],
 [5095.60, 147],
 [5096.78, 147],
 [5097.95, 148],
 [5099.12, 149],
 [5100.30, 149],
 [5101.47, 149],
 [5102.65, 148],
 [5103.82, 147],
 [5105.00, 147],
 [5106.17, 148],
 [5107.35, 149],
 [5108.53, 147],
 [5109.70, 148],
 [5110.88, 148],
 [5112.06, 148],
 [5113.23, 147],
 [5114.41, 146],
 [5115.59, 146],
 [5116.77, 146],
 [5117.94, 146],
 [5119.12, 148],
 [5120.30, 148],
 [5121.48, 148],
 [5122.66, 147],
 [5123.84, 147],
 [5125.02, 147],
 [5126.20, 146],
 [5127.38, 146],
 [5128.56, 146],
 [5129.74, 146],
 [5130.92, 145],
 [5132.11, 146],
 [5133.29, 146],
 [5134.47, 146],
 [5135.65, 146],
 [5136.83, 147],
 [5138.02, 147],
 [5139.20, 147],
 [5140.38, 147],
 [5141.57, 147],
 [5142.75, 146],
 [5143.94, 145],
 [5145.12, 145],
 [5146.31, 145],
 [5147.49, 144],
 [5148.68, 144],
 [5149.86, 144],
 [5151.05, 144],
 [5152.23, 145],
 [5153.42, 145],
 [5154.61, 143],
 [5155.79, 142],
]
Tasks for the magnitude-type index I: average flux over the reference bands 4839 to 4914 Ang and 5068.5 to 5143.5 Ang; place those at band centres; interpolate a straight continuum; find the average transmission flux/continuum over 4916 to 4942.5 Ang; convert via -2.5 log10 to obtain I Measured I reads -0.22 mag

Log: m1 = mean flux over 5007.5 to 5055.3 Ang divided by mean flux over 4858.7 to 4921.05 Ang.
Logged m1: 1.37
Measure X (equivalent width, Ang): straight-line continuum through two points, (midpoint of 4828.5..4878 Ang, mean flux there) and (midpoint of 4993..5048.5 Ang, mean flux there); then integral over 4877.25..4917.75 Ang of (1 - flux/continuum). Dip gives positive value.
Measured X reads -3.48 Ang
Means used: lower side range 95.4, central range 120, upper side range 151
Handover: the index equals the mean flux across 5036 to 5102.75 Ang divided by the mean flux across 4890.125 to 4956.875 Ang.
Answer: 1.11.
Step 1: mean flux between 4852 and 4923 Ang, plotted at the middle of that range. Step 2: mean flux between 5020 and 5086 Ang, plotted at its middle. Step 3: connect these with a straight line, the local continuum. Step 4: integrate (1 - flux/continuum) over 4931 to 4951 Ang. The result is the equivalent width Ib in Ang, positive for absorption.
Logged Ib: -3.5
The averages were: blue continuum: 108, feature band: 143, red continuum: 150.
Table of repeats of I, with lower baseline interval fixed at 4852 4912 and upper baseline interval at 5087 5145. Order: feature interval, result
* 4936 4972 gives -0.24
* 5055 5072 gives -0.10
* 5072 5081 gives -0.07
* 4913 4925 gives -0.22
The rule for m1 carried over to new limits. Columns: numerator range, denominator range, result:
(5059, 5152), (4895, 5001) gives 1.04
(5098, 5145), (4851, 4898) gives 1.53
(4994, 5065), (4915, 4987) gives 1.05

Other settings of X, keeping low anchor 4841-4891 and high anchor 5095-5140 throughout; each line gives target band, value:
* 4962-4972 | -2.79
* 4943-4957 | -4.15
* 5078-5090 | -0.79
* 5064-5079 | -1.39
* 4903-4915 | -2.98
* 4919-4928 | -2.61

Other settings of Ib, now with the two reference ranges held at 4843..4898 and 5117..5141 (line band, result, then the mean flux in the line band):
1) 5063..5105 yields -3.4 Ang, 149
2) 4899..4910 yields -2.5 Ang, 126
